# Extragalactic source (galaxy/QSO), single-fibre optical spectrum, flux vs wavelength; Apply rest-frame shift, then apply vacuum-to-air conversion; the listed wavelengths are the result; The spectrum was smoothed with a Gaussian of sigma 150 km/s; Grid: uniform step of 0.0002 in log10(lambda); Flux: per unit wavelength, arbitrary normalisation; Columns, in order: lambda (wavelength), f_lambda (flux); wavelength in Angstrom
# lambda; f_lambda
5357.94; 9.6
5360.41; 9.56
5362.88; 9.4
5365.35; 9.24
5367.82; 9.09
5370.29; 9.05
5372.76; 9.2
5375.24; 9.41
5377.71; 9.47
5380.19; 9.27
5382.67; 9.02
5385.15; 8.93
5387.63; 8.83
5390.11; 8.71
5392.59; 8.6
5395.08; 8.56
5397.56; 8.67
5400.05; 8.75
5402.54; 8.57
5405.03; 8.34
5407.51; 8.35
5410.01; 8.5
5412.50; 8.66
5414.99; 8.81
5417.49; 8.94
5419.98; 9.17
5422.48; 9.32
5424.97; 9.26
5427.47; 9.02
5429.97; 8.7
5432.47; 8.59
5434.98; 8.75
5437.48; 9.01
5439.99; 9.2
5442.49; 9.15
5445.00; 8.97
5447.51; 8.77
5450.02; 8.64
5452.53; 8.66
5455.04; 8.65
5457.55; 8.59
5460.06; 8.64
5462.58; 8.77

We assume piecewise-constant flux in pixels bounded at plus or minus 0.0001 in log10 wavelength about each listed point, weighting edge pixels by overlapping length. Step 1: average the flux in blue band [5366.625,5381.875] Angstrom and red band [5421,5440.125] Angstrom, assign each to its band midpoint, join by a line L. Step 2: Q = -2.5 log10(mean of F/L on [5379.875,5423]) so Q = 0.04 mag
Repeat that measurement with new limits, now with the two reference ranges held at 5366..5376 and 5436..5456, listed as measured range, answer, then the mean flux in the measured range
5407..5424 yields 0.019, 8.85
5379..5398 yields 0.034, 8.83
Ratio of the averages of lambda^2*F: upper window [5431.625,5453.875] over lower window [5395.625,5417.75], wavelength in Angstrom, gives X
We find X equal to 1.0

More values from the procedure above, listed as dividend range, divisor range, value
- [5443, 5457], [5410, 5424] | 0.99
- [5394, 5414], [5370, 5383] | 0.93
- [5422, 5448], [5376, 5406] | 1.03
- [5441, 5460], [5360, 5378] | 0.97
